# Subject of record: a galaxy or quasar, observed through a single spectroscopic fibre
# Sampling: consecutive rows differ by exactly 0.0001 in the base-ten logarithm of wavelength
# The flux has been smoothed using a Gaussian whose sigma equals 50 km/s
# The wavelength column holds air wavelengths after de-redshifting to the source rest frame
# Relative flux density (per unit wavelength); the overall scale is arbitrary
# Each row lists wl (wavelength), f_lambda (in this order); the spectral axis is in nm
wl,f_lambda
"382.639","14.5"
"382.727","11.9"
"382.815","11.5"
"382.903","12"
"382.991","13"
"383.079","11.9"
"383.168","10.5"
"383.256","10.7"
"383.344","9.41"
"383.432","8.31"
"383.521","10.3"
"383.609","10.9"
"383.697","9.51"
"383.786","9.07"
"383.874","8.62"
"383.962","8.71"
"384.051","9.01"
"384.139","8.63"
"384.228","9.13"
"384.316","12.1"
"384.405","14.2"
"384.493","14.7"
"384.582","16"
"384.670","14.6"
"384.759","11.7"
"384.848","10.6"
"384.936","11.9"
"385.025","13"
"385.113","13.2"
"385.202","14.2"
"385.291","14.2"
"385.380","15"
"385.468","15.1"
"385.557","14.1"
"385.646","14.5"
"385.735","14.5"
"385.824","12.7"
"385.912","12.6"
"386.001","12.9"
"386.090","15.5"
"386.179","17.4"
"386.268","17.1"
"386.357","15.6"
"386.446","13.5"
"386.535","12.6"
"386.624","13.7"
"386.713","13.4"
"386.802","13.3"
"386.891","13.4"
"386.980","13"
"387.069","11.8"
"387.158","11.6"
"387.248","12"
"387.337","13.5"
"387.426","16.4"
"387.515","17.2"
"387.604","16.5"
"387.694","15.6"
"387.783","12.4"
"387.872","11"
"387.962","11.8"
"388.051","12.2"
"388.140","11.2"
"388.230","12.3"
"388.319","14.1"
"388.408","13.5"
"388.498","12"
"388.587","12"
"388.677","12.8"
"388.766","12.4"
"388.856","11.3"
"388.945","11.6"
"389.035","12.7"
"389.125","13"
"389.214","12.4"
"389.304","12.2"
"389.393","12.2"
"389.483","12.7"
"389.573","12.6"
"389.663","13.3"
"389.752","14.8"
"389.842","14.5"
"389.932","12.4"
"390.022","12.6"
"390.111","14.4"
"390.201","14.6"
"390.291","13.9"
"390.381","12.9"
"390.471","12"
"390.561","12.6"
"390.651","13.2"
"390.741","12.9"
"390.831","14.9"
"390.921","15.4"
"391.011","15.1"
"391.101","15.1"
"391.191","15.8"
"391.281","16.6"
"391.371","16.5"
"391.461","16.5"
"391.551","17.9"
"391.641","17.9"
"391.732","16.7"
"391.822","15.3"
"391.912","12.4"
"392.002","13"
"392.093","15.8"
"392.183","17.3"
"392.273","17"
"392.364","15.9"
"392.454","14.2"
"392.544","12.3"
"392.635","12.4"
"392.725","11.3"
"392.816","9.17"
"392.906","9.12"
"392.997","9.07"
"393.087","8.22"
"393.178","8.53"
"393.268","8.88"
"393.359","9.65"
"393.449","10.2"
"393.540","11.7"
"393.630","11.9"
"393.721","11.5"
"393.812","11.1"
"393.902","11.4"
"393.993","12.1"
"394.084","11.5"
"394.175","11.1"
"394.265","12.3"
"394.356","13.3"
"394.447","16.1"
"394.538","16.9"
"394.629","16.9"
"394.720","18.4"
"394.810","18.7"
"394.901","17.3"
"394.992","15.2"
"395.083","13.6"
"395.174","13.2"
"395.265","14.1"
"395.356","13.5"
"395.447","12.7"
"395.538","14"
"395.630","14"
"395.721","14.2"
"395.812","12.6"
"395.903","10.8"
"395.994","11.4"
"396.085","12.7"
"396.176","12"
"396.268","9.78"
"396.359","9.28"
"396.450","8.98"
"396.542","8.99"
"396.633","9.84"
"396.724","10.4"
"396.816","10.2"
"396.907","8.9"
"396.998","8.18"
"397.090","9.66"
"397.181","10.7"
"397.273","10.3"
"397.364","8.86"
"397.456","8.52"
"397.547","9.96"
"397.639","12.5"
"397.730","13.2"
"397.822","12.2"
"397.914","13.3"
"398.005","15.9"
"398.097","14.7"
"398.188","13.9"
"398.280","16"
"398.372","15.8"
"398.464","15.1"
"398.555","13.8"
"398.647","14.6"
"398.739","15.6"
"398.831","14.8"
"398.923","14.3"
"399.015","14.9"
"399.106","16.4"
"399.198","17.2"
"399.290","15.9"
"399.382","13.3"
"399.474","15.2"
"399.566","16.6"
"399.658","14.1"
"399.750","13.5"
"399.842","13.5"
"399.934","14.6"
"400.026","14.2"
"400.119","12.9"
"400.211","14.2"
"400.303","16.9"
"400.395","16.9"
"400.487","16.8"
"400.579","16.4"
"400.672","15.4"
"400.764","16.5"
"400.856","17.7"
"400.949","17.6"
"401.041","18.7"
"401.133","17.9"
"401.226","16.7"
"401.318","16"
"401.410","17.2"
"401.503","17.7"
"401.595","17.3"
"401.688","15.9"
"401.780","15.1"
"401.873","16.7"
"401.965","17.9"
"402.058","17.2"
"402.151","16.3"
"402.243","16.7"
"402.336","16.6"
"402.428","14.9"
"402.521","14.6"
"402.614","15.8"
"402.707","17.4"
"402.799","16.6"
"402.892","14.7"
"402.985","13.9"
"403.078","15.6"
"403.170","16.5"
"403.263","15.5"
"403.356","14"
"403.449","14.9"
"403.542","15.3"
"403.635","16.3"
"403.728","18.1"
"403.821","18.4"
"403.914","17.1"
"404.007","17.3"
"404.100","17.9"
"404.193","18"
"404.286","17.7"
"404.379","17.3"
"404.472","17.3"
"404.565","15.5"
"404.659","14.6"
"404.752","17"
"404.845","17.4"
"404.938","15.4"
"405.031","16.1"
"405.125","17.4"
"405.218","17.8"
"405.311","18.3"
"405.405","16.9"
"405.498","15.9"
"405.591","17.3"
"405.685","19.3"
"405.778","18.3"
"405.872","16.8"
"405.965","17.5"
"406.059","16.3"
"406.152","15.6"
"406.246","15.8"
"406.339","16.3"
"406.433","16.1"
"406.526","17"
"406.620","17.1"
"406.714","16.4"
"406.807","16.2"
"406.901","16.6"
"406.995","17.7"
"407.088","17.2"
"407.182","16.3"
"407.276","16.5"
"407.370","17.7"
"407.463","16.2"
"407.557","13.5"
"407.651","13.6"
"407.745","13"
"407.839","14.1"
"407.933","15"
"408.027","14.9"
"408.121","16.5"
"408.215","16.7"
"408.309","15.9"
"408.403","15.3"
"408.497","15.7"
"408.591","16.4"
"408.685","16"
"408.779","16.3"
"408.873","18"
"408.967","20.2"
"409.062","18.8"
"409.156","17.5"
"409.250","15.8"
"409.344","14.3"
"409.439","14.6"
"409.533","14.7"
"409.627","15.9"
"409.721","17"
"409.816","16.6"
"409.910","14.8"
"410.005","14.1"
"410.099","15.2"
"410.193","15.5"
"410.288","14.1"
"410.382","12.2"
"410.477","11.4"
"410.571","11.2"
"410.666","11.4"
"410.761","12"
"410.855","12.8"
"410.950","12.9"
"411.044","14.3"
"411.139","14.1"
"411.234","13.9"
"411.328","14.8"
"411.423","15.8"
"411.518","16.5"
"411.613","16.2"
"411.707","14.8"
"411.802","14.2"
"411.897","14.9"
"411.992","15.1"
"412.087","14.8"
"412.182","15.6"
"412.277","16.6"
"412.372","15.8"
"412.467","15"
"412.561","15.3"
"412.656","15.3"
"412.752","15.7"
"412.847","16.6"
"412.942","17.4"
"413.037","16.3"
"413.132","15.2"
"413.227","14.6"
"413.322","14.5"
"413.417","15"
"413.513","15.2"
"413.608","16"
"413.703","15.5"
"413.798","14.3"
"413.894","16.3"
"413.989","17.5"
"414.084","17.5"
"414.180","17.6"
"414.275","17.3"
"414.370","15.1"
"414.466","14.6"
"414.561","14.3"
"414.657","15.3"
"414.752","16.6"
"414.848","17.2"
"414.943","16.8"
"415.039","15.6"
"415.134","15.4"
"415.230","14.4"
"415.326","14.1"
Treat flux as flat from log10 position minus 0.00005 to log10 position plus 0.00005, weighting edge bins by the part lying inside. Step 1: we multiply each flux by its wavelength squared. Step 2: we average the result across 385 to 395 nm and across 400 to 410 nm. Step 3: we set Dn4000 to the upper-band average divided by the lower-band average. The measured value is 1.30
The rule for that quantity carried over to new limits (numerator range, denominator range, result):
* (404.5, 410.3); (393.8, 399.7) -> 1.30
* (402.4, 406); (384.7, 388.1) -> 1.32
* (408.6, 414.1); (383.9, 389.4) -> 1.31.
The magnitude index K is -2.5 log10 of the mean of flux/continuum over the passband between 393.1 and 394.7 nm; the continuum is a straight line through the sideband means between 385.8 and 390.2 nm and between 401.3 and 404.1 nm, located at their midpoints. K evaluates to 0.20 mag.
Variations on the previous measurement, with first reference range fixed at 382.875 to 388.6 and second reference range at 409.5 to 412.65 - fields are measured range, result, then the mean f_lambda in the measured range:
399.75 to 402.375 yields -0.18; 16.3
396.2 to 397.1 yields 0.39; 9.47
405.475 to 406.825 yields -0.18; 16.8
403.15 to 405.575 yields -0.19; 16.7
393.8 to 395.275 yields -0.08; 14.4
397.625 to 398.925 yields -0.06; 14.4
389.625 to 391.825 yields -0.13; 14.7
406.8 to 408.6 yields -0.10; 15.7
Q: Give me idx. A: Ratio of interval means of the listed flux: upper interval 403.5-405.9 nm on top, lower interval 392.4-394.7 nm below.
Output 1.46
